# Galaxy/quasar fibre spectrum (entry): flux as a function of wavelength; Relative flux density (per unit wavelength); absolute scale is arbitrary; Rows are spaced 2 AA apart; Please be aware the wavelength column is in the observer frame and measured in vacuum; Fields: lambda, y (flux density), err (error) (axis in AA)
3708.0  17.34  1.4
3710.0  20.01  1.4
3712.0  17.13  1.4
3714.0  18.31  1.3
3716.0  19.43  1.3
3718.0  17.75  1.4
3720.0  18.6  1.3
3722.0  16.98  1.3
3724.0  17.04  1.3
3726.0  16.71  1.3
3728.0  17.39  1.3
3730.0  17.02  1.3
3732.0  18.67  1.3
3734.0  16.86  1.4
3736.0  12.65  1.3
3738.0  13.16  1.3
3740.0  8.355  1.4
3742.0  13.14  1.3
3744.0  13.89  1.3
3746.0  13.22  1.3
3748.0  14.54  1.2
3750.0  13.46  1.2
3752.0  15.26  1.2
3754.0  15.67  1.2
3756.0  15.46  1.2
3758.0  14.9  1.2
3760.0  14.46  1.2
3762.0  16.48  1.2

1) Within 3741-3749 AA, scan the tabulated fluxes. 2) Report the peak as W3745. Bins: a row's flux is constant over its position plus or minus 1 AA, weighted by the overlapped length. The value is 14.54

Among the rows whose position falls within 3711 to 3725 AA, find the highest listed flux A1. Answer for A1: 19.43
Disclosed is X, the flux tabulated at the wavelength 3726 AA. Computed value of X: 16.71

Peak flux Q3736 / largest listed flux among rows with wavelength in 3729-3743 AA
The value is 18.67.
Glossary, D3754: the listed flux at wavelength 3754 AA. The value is 15.67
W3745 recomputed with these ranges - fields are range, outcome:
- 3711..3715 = 18.31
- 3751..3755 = 15.67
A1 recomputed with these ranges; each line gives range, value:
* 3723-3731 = 17.39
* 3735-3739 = 13.16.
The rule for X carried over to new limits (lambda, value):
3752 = 15.26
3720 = 18.6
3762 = 16.48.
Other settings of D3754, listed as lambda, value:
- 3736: 12.65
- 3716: 19.43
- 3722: 16.98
